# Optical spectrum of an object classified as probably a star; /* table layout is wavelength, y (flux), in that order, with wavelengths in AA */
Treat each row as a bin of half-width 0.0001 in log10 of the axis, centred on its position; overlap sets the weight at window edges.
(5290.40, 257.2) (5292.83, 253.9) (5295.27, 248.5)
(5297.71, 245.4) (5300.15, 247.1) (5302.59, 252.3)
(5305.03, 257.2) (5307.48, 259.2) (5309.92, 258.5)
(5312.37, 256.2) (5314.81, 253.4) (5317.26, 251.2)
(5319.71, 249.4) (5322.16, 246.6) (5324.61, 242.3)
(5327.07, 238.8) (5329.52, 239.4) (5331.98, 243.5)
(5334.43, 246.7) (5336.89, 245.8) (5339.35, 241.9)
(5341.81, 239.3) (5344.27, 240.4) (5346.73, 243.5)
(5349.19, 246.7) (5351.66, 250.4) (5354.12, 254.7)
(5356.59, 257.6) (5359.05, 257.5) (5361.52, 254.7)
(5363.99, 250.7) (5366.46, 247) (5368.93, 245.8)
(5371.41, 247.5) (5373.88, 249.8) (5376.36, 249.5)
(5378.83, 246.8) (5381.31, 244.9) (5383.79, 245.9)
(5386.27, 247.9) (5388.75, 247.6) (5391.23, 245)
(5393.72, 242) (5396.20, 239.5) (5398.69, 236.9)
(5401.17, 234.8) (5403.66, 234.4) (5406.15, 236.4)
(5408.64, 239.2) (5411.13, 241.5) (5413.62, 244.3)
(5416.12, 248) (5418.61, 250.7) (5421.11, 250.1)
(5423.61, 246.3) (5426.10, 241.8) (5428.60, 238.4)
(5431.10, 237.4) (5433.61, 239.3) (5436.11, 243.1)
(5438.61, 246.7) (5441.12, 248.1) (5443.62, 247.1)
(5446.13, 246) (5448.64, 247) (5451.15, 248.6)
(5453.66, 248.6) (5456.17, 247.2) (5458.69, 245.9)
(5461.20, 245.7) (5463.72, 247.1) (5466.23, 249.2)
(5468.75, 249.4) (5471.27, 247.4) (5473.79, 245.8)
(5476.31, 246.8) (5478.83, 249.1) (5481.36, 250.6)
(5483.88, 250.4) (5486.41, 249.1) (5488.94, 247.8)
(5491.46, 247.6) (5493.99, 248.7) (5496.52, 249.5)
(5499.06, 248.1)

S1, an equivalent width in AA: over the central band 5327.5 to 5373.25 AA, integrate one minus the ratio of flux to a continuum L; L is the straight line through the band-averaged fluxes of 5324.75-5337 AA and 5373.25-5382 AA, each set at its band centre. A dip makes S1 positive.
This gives -0.49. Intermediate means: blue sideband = 242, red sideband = 248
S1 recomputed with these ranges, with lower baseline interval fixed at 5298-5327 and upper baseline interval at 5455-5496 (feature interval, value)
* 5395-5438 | 1.4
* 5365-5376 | 0.1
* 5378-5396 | 0.3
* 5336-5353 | 0.5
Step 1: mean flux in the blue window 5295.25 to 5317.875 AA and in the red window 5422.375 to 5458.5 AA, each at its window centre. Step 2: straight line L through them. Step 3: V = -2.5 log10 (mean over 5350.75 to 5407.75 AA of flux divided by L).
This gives 0.01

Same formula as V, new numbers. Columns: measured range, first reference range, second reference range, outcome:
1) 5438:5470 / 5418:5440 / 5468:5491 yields -0.006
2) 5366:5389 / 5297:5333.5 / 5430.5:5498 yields 0.005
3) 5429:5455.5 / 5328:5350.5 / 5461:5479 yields 0.007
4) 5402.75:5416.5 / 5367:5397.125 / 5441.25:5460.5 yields 0.028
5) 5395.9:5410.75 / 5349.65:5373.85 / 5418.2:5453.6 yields 0.049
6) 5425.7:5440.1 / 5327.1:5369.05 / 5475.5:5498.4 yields 0.032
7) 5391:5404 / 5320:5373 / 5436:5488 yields 0.039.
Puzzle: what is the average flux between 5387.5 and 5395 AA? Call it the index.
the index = 245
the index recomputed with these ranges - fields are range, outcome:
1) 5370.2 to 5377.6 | 249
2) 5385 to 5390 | 248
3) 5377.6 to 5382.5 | 246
